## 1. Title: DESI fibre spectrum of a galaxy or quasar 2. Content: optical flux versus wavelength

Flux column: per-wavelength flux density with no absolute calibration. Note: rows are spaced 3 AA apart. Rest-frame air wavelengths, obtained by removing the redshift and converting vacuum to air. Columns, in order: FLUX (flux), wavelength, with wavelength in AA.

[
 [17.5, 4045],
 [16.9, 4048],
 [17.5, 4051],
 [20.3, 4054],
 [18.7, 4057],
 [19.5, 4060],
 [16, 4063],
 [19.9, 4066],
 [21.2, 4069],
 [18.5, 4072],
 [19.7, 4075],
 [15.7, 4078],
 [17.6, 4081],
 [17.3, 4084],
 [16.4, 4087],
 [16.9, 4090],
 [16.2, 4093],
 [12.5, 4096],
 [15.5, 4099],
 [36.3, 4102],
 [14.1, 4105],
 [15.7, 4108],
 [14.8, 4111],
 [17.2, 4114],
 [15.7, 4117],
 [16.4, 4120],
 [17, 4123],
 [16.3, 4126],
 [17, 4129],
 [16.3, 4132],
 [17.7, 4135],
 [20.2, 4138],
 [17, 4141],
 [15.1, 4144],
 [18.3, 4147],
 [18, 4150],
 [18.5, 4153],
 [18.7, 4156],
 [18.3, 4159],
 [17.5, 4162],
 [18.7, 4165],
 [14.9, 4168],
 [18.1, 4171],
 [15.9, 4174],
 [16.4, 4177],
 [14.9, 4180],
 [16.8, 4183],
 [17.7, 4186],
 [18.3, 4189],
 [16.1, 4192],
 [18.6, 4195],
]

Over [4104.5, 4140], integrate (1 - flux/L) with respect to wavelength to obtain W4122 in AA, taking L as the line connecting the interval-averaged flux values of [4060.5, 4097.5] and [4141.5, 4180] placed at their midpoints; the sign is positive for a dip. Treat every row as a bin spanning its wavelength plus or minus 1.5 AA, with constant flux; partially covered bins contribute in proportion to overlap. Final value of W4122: 1.5 AA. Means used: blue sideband 17.4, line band 16.6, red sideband 17.3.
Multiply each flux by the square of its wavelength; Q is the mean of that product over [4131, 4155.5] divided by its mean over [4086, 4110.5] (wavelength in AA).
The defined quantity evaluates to 1.01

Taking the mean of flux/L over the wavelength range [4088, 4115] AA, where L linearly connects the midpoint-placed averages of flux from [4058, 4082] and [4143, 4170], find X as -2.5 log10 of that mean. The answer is 0.03 mag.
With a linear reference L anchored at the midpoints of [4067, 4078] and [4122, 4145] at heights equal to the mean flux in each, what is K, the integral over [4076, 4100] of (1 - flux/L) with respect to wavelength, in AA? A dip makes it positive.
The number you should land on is 3.35 AA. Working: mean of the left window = 19.2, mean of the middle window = 16.1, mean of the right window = 17.1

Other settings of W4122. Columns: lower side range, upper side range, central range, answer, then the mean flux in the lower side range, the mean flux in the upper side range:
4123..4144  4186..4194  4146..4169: -0.8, 17.2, 17.4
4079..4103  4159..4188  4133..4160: -1.0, 18.2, 16.9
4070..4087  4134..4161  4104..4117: 1.7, 17.7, 18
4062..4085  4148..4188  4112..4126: 1.0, 18.3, 17.3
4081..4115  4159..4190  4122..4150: 0.0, 17.5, 17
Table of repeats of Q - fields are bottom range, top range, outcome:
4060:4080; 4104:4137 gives 0.90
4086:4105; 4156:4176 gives 0.96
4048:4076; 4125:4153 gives 0.96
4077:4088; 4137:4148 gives 1.07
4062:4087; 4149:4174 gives 1.02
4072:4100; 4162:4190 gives 1.06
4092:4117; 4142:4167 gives 1.03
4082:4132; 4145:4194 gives 1.04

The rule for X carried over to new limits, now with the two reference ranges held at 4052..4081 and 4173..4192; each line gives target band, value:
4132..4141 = -0.043 mag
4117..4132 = 0.073 mag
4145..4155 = -0.055 mag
